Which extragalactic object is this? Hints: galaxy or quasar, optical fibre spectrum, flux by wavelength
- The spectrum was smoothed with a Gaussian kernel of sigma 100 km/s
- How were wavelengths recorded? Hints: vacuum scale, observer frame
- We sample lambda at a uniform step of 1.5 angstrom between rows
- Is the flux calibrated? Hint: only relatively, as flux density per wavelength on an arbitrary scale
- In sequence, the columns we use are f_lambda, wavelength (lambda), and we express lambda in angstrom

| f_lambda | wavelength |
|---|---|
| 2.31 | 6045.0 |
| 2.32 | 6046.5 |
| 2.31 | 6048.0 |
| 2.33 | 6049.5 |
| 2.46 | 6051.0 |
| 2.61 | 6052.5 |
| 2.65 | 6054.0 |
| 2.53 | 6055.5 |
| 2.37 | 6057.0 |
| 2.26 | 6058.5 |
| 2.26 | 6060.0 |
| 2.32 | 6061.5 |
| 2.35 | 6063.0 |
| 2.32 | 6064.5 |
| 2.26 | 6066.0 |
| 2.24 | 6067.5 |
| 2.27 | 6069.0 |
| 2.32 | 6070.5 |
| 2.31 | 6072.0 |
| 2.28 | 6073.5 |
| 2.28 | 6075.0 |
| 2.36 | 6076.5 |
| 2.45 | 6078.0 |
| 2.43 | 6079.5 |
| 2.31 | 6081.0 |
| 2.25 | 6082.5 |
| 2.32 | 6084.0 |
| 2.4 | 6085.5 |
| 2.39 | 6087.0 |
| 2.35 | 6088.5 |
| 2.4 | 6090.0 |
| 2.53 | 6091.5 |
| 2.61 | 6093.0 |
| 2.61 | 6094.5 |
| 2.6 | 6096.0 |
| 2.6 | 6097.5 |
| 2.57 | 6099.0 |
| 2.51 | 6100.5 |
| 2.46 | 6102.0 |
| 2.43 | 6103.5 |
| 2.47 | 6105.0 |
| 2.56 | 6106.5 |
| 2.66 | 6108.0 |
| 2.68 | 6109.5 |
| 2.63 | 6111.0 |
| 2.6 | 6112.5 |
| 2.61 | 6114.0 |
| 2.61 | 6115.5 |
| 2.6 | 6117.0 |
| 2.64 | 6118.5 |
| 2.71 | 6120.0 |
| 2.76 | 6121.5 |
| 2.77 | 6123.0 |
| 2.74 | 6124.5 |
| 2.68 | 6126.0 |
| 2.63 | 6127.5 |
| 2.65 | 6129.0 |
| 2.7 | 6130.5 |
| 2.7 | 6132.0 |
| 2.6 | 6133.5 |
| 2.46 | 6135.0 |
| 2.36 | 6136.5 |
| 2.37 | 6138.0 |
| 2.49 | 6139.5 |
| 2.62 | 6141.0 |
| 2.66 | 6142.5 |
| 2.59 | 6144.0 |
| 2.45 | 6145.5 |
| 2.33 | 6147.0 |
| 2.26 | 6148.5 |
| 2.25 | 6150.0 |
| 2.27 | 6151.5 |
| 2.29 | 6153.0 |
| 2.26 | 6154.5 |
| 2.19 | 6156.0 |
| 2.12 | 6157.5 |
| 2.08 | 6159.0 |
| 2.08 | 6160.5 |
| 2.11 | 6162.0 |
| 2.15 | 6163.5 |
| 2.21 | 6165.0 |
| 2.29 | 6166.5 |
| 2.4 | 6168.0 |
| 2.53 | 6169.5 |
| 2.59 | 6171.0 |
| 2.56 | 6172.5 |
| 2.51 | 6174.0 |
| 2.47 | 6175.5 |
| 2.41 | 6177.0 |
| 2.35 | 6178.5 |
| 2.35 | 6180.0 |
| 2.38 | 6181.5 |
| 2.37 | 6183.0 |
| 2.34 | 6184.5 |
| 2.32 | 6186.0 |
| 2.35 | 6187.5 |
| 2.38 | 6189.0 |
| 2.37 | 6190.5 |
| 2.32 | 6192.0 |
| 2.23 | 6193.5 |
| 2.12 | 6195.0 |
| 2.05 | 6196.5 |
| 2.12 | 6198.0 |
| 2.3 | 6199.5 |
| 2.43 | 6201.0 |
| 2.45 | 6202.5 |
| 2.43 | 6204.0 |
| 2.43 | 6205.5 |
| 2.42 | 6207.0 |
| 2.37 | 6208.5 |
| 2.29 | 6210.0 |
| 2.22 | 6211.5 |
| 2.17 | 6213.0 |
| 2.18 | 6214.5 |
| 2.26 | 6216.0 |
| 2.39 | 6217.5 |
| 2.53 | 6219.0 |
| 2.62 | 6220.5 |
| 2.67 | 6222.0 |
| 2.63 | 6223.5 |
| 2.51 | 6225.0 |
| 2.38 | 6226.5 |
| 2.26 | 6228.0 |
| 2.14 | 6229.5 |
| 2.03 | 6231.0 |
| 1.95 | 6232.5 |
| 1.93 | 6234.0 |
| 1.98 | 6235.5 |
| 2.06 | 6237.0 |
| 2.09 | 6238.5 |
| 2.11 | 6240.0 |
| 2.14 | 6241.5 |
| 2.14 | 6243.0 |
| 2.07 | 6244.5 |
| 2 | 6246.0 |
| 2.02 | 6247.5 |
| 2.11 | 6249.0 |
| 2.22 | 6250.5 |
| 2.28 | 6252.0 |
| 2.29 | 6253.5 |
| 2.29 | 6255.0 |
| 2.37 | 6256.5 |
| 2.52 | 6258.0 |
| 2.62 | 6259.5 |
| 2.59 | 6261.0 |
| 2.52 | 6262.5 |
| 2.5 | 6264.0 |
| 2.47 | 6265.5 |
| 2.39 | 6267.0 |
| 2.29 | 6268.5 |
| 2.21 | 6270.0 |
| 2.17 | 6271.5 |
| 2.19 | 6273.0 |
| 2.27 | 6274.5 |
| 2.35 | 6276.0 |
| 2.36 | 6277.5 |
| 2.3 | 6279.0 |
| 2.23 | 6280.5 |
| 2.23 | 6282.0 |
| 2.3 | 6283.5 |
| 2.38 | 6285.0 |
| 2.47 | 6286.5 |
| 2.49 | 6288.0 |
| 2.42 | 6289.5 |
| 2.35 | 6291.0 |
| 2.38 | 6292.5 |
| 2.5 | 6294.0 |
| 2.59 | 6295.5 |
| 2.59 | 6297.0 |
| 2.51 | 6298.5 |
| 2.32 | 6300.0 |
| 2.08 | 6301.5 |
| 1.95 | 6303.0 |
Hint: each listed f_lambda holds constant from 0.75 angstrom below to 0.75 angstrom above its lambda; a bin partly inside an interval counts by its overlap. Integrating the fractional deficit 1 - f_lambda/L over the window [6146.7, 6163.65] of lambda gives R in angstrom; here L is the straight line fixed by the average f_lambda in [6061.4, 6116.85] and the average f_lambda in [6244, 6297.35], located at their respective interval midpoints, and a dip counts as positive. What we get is 1.5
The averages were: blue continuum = 2.45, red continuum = 2.34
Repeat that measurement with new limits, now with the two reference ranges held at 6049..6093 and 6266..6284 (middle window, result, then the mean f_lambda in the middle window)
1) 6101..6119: -1.7 angstrom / 2.58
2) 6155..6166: 0.9 angstrom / 2.14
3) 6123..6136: -1.7 angstrom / 2.65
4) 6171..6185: -0.6 angstrom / 2.43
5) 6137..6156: -0.5 angstrom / 2.39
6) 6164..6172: -0.3 angstrom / 2.4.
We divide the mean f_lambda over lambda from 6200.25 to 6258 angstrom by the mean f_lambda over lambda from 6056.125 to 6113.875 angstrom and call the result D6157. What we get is 0.93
